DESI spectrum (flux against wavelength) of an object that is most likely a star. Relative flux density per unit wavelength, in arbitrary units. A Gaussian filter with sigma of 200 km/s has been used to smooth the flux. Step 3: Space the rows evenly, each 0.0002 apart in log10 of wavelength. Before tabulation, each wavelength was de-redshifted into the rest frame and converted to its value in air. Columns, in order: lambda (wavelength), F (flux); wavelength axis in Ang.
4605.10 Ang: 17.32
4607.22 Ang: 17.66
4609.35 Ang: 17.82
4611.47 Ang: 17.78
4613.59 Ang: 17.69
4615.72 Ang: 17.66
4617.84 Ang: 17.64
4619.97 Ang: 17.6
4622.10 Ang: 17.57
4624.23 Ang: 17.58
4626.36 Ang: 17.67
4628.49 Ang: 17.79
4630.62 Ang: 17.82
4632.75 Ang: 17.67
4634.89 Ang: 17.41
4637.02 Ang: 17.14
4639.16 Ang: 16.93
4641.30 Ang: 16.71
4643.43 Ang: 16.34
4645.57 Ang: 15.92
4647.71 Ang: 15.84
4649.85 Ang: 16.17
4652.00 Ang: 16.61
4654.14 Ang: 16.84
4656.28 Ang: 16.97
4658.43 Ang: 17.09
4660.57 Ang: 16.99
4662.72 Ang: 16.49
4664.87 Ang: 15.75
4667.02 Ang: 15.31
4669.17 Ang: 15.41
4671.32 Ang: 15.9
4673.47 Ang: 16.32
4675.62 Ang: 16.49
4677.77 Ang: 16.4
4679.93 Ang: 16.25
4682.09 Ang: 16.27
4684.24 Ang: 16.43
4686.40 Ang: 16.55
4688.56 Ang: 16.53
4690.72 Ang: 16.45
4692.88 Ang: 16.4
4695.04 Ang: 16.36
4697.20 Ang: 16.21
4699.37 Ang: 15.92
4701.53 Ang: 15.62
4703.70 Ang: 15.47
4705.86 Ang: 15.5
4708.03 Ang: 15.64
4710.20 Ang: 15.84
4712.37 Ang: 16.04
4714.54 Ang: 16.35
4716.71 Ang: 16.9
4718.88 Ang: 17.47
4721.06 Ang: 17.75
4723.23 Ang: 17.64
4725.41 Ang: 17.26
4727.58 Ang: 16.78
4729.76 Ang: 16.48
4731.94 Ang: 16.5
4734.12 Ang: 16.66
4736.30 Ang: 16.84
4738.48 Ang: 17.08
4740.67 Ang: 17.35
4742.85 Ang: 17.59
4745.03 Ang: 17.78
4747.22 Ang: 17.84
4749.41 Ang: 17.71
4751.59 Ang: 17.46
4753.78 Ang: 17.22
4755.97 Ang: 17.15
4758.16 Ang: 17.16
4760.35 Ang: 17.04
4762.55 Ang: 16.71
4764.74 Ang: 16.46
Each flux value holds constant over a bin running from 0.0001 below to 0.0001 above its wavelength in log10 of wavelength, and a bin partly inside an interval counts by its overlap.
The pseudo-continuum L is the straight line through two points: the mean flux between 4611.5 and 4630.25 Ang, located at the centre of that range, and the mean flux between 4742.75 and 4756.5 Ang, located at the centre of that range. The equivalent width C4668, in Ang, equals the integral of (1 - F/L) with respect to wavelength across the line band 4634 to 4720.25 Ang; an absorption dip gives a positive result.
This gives 6.3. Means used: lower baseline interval 17.7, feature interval 16.3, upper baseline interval 17.6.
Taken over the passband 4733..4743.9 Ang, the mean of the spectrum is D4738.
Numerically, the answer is 17.1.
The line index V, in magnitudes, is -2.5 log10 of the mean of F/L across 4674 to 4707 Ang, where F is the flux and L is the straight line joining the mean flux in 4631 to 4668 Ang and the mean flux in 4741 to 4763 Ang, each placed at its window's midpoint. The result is 0.05 mag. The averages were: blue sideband 16.6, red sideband 17.4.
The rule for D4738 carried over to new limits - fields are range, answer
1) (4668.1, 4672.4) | 15.7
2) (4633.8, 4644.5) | 16.9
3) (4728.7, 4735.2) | 16.5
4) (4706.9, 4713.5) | 15.8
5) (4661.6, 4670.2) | 15.7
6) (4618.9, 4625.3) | 17.6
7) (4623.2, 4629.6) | 17.7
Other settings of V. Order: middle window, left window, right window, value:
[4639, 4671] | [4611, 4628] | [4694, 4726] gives 0.05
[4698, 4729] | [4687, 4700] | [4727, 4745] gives 0.01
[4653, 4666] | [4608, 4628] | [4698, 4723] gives 0.02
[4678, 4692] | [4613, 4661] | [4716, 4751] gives 0.05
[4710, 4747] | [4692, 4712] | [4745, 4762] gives -0.02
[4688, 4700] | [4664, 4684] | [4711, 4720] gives 0.00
